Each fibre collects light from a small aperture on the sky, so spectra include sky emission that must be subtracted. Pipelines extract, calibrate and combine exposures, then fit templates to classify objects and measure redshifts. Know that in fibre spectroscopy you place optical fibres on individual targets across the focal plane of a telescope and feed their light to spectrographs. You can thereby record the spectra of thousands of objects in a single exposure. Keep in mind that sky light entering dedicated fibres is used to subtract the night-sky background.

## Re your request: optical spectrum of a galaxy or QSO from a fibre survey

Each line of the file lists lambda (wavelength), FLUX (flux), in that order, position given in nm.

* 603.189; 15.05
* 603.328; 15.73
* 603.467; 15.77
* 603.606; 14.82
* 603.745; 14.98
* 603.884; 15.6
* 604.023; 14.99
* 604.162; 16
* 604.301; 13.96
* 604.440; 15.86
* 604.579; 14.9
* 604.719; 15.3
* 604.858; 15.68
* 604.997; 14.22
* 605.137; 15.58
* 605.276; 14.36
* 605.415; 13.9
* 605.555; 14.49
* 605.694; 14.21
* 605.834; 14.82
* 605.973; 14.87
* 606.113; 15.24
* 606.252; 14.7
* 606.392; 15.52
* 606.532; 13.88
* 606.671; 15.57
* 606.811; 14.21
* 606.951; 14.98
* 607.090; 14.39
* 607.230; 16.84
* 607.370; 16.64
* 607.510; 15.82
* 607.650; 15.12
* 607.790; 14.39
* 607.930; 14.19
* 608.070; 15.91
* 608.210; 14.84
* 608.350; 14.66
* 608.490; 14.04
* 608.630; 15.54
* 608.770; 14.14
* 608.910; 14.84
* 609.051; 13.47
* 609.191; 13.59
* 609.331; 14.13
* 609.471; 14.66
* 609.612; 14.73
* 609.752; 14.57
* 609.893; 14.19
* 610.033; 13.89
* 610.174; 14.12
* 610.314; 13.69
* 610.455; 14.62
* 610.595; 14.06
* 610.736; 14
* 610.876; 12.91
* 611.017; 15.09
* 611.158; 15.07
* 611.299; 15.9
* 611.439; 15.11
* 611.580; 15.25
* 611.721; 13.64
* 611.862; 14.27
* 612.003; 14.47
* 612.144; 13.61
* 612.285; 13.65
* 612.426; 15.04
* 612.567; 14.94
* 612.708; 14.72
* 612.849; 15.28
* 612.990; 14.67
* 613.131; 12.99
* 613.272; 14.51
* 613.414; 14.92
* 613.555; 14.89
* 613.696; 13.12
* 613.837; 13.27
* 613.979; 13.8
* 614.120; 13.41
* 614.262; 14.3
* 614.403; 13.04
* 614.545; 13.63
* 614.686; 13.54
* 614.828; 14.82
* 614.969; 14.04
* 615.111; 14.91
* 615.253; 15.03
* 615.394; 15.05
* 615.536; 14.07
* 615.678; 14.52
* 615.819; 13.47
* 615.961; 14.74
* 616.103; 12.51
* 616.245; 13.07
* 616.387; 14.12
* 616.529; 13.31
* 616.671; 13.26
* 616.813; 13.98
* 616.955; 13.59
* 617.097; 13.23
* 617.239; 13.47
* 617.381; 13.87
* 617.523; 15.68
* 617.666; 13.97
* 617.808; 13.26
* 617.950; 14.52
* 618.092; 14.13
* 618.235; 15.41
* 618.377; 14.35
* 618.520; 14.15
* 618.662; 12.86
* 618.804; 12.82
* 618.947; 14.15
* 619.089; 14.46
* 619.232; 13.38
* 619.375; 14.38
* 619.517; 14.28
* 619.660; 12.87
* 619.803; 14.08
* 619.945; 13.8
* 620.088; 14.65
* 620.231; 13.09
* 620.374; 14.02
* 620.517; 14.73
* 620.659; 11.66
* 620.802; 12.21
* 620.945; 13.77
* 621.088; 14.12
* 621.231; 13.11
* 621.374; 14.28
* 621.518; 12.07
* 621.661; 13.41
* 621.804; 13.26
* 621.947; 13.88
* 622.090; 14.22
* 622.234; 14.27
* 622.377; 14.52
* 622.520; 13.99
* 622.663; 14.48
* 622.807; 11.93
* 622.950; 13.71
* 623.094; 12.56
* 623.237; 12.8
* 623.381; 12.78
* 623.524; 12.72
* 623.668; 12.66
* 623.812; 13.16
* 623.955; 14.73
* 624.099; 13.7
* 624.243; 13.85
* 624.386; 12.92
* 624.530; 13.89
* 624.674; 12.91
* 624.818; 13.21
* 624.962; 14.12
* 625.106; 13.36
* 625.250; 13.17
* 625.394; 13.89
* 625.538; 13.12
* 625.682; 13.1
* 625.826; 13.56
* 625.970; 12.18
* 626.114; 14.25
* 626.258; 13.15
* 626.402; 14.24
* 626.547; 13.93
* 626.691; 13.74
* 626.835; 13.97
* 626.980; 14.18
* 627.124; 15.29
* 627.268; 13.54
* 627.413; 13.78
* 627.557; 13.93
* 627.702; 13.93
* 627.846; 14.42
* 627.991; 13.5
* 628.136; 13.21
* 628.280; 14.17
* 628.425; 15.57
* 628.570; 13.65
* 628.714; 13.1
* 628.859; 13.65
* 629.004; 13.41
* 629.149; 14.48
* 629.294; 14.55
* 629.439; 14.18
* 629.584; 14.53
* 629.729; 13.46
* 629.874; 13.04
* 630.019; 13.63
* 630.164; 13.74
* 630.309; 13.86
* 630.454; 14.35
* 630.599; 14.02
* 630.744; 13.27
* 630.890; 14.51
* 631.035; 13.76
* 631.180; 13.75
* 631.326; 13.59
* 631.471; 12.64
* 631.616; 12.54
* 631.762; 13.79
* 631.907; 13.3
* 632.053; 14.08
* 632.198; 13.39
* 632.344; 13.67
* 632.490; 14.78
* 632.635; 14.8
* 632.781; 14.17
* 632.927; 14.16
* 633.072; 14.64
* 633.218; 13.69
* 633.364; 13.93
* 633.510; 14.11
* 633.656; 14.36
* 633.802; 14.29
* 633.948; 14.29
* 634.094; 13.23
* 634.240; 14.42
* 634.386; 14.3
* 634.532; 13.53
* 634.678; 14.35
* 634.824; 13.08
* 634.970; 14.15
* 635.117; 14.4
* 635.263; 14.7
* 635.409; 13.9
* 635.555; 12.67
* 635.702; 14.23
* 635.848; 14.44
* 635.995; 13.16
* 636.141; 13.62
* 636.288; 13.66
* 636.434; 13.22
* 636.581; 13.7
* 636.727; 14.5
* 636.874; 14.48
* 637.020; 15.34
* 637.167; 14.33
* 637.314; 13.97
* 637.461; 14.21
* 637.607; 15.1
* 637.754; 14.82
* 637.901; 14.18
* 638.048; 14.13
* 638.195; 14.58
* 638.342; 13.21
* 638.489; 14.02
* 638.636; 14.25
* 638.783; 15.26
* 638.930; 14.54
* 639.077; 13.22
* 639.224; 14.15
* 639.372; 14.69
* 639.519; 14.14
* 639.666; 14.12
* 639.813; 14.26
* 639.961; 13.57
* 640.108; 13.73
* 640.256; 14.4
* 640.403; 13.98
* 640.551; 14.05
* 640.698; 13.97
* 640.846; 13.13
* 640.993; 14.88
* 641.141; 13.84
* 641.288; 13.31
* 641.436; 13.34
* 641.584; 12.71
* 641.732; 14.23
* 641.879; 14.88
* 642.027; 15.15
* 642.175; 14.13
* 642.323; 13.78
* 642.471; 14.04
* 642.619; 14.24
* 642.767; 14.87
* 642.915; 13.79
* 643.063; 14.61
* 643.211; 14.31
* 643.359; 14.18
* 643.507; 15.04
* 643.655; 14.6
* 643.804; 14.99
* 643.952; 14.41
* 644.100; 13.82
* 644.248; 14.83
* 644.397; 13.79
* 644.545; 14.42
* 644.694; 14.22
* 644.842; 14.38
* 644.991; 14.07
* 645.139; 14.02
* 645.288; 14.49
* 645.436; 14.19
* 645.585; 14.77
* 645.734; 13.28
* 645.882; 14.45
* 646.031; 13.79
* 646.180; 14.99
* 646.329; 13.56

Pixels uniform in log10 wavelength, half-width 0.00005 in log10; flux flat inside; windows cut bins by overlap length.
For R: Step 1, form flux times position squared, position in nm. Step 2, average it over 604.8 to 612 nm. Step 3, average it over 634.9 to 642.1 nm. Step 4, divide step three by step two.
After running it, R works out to 1.1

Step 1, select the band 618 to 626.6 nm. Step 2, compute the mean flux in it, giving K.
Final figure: 13.6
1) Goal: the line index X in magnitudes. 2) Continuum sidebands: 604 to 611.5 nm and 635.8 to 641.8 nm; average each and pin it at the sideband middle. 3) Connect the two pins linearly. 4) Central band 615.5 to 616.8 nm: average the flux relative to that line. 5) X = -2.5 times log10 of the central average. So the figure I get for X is 0.07 mag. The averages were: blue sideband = 14.7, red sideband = 14.1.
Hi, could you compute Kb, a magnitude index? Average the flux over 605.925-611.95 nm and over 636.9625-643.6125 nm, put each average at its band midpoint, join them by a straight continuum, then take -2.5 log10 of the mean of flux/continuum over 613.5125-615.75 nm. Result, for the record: 0.04 mag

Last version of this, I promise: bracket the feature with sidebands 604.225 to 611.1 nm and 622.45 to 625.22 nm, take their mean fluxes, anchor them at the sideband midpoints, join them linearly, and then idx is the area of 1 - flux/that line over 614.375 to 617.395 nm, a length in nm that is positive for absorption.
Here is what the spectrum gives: 0.02 nm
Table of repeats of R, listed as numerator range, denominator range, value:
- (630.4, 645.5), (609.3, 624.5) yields 1.08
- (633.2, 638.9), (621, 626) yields 1.09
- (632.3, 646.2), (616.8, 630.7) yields 1.08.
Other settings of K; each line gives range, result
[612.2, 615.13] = 14.2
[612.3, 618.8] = 14.1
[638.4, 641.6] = 14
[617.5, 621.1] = 13.8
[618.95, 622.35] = 13.7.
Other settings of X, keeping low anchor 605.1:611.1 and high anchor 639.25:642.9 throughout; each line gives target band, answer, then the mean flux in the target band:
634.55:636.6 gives 0.027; 13.8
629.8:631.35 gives 0.036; 13.8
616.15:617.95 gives 0.056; 13.7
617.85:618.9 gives 0.033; 14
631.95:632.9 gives 0.007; 14.1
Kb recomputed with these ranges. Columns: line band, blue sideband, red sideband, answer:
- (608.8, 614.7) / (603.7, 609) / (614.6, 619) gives 0.018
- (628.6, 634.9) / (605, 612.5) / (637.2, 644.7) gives 0.035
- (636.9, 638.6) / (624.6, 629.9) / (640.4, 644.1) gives -0.023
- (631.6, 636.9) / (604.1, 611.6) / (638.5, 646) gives 0.028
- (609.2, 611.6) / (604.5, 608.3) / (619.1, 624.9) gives 0.013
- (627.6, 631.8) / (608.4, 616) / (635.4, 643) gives 0.028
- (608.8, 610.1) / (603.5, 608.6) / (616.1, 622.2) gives 0.033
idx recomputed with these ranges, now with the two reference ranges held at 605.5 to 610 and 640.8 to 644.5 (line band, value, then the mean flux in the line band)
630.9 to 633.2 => 0.09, 13.8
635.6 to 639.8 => 0.03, 14.2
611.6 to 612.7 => 0.03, 14.3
